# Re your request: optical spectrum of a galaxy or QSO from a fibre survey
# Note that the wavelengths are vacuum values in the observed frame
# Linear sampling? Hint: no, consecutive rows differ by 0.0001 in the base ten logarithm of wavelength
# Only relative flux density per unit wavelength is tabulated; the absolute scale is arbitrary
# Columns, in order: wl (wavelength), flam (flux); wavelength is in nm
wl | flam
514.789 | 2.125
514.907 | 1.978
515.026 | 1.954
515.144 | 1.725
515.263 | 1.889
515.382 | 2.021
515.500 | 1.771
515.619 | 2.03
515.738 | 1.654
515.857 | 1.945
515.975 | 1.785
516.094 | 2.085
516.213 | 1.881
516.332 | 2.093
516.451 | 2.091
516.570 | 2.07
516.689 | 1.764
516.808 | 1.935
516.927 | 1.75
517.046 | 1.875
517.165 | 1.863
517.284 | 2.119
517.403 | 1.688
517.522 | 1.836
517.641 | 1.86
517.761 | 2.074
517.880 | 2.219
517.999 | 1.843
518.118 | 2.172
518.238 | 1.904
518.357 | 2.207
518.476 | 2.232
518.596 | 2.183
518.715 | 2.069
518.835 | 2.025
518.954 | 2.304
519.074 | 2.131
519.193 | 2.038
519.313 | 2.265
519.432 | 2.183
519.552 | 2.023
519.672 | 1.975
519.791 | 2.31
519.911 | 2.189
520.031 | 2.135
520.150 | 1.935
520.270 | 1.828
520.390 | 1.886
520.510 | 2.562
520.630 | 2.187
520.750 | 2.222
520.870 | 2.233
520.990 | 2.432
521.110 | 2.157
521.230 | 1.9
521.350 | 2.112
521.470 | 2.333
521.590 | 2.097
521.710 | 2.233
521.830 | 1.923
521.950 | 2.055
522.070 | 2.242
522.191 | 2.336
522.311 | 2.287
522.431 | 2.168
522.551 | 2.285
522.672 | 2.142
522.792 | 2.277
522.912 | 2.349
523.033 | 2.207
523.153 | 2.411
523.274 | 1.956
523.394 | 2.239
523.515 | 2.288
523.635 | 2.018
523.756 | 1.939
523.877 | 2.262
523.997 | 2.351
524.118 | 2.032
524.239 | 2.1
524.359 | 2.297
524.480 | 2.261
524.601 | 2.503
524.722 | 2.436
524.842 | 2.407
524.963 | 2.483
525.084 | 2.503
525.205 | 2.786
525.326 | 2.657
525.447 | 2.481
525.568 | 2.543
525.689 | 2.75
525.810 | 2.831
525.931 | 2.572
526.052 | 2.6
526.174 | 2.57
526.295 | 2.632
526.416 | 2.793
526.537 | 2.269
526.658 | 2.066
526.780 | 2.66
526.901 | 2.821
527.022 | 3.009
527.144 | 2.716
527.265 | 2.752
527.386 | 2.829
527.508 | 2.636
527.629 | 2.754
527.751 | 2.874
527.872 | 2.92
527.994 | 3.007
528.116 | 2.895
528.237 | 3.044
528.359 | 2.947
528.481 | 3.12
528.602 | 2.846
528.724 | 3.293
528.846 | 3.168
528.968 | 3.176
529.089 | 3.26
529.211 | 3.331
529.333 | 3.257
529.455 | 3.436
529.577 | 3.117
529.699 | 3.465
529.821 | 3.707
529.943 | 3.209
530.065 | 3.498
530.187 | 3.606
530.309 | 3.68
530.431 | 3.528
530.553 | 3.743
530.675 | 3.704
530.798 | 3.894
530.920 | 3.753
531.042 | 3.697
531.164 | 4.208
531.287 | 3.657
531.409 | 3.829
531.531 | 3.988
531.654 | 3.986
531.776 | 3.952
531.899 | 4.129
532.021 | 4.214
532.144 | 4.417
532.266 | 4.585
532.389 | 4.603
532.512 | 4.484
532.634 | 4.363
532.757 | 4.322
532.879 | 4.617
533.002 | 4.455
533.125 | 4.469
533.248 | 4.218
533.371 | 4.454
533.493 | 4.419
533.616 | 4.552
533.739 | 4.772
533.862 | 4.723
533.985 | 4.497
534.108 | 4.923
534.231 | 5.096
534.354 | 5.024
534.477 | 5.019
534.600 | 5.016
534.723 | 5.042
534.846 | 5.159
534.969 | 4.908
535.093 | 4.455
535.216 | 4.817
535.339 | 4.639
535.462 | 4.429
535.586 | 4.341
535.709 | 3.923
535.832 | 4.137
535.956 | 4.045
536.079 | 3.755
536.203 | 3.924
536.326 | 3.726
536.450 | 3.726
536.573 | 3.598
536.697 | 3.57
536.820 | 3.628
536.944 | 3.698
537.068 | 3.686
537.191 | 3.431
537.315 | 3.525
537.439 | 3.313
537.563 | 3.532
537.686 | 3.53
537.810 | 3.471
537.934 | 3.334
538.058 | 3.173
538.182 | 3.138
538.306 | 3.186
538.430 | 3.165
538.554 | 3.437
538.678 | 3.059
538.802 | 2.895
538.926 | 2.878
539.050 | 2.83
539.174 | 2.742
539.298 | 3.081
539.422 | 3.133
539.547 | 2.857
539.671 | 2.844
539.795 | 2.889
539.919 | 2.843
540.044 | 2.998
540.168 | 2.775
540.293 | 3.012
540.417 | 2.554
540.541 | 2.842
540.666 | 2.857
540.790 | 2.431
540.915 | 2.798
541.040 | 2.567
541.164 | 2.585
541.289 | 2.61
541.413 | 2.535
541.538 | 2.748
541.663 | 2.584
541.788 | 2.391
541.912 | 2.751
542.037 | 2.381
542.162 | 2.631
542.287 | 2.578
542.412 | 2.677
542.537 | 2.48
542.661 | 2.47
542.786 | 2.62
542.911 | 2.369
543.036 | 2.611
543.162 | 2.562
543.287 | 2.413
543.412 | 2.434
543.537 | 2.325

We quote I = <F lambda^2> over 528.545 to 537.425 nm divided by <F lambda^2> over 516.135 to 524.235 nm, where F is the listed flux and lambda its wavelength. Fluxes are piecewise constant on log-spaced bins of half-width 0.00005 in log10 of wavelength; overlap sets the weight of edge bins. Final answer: 2.02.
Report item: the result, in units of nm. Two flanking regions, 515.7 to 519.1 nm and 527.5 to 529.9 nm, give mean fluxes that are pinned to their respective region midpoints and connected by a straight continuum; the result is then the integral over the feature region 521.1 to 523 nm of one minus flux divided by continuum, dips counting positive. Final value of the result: 0.212 nm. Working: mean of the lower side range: 1.99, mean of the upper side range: 3.12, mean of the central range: 2.18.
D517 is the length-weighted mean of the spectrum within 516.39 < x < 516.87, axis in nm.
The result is 1.96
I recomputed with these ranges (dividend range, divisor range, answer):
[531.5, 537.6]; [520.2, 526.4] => 1.94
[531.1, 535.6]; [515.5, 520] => 2.37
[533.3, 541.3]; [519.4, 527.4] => 1.66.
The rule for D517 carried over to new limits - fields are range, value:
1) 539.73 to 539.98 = 2.87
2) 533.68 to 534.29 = 4.8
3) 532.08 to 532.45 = 4.53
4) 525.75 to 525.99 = 2.7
